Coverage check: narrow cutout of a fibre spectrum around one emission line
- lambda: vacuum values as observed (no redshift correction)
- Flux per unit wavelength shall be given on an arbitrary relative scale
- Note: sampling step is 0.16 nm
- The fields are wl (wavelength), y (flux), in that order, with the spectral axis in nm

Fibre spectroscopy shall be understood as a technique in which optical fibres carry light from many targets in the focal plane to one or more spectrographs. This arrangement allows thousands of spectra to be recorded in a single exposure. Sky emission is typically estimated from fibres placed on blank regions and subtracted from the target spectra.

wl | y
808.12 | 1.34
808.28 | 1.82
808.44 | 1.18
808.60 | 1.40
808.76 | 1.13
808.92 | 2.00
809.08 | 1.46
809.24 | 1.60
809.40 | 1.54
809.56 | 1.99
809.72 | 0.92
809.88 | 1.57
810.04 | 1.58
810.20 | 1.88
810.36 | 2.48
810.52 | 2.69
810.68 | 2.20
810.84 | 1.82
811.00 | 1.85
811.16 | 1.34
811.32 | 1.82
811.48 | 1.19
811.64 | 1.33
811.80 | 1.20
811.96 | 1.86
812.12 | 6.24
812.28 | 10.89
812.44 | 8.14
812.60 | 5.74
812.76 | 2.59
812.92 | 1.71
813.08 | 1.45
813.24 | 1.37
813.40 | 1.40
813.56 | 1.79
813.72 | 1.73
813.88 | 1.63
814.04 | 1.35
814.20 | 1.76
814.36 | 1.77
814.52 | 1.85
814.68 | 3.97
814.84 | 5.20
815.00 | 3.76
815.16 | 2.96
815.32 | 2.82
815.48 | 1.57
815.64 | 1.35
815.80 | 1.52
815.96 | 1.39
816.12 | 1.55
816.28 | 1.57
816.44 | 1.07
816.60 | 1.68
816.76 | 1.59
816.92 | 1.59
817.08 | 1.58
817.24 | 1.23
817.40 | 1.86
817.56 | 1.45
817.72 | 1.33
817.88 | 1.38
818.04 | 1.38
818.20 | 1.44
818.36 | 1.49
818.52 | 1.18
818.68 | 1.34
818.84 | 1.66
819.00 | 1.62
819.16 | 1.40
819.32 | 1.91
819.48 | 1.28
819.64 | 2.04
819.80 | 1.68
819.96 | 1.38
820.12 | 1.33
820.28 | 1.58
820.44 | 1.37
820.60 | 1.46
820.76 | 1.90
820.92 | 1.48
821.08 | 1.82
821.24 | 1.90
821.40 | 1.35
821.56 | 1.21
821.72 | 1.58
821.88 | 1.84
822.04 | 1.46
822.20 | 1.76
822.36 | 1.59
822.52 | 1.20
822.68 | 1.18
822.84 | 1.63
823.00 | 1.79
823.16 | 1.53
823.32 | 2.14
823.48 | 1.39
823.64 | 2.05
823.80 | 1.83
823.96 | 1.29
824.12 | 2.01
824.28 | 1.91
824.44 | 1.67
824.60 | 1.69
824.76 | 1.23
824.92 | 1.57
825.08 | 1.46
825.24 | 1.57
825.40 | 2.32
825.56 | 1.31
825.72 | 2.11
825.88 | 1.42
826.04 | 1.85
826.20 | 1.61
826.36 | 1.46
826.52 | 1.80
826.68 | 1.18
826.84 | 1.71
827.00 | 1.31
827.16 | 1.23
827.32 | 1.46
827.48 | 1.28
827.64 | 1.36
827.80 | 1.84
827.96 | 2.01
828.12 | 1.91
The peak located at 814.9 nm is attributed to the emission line [N II]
